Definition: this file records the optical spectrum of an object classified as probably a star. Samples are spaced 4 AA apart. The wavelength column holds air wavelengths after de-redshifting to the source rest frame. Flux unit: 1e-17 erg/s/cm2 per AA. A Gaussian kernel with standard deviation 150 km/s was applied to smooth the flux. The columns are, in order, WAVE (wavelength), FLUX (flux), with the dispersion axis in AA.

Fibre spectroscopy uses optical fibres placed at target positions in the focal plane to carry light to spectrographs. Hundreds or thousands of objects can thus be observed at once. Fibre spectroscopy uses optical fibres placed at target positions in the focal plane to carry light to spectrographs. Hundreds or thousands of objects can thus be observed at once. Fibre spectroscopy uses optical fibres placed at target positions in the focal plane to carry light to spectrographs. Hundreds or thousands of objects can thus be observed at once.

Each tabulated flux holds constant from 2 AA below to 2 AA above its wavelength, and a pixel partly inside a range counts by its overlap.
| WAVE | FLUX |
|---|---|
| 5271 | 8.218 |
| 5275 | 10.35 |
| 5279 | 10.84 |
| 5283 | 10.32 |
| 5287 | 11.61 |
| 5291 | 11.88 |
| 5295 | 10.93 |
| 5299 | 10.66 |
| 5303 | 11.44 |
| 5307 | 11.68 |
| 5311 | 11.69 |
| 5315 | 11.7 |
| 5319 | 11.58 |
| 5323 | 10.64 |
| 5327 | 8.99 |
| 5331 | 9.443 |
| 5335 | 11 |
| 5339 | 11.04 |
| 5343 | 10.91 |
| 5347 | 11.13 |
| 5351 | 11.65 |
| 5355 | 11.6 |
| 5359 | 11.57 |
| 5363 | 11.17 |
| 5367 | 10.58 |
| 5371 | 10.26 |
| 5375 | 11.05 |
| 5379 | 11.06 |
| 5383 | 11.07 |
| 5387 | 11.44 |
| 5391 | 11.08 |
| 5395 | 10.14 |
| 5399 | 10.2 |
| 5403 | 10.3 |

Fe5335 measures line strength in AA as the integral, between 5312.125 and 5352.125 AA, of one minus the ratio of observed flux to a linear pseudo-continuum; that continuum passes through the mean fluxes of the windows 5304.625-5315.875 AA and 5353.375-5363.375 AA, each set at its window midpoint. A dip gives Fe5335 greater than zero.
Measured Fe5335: 2.7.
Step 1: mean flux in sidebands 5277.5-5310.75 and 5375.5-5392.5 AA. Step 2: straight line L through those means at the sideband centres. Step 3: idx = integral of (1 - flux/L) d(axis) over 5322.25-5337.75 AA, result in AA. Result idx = 1.6 AA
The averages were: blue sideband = 11.2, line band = 10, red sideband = 11.2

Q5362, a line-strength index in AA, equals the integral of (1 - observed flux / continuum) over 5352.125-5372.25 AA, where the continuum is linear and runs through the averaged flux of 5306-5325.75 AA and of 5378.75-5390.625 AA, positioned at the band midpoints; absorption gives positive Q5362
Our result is 0.3 AA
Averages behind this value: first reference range 11.4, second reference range 11.2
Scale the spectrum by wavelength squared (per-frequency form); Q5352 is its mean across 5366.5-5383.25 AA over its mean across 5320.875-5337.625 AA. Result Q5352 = 1.1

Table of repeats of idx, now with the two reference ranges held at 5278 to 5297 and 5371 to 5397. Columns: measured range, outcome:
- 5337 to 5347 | 0.0 AA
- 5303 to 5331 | 0.3 AA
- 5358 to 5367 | -0.2 AA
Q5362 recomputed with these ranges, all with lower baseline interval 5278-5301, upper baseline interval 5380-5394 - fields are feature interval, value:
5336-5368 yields -0.4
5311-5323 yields -0.5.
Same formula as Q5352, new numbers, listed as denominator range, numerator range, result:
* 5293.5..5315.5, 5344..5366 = 1.02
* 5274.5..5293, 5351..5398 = 1.03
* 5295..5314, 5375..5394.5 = 1.01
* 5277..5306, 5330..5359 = 1.02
